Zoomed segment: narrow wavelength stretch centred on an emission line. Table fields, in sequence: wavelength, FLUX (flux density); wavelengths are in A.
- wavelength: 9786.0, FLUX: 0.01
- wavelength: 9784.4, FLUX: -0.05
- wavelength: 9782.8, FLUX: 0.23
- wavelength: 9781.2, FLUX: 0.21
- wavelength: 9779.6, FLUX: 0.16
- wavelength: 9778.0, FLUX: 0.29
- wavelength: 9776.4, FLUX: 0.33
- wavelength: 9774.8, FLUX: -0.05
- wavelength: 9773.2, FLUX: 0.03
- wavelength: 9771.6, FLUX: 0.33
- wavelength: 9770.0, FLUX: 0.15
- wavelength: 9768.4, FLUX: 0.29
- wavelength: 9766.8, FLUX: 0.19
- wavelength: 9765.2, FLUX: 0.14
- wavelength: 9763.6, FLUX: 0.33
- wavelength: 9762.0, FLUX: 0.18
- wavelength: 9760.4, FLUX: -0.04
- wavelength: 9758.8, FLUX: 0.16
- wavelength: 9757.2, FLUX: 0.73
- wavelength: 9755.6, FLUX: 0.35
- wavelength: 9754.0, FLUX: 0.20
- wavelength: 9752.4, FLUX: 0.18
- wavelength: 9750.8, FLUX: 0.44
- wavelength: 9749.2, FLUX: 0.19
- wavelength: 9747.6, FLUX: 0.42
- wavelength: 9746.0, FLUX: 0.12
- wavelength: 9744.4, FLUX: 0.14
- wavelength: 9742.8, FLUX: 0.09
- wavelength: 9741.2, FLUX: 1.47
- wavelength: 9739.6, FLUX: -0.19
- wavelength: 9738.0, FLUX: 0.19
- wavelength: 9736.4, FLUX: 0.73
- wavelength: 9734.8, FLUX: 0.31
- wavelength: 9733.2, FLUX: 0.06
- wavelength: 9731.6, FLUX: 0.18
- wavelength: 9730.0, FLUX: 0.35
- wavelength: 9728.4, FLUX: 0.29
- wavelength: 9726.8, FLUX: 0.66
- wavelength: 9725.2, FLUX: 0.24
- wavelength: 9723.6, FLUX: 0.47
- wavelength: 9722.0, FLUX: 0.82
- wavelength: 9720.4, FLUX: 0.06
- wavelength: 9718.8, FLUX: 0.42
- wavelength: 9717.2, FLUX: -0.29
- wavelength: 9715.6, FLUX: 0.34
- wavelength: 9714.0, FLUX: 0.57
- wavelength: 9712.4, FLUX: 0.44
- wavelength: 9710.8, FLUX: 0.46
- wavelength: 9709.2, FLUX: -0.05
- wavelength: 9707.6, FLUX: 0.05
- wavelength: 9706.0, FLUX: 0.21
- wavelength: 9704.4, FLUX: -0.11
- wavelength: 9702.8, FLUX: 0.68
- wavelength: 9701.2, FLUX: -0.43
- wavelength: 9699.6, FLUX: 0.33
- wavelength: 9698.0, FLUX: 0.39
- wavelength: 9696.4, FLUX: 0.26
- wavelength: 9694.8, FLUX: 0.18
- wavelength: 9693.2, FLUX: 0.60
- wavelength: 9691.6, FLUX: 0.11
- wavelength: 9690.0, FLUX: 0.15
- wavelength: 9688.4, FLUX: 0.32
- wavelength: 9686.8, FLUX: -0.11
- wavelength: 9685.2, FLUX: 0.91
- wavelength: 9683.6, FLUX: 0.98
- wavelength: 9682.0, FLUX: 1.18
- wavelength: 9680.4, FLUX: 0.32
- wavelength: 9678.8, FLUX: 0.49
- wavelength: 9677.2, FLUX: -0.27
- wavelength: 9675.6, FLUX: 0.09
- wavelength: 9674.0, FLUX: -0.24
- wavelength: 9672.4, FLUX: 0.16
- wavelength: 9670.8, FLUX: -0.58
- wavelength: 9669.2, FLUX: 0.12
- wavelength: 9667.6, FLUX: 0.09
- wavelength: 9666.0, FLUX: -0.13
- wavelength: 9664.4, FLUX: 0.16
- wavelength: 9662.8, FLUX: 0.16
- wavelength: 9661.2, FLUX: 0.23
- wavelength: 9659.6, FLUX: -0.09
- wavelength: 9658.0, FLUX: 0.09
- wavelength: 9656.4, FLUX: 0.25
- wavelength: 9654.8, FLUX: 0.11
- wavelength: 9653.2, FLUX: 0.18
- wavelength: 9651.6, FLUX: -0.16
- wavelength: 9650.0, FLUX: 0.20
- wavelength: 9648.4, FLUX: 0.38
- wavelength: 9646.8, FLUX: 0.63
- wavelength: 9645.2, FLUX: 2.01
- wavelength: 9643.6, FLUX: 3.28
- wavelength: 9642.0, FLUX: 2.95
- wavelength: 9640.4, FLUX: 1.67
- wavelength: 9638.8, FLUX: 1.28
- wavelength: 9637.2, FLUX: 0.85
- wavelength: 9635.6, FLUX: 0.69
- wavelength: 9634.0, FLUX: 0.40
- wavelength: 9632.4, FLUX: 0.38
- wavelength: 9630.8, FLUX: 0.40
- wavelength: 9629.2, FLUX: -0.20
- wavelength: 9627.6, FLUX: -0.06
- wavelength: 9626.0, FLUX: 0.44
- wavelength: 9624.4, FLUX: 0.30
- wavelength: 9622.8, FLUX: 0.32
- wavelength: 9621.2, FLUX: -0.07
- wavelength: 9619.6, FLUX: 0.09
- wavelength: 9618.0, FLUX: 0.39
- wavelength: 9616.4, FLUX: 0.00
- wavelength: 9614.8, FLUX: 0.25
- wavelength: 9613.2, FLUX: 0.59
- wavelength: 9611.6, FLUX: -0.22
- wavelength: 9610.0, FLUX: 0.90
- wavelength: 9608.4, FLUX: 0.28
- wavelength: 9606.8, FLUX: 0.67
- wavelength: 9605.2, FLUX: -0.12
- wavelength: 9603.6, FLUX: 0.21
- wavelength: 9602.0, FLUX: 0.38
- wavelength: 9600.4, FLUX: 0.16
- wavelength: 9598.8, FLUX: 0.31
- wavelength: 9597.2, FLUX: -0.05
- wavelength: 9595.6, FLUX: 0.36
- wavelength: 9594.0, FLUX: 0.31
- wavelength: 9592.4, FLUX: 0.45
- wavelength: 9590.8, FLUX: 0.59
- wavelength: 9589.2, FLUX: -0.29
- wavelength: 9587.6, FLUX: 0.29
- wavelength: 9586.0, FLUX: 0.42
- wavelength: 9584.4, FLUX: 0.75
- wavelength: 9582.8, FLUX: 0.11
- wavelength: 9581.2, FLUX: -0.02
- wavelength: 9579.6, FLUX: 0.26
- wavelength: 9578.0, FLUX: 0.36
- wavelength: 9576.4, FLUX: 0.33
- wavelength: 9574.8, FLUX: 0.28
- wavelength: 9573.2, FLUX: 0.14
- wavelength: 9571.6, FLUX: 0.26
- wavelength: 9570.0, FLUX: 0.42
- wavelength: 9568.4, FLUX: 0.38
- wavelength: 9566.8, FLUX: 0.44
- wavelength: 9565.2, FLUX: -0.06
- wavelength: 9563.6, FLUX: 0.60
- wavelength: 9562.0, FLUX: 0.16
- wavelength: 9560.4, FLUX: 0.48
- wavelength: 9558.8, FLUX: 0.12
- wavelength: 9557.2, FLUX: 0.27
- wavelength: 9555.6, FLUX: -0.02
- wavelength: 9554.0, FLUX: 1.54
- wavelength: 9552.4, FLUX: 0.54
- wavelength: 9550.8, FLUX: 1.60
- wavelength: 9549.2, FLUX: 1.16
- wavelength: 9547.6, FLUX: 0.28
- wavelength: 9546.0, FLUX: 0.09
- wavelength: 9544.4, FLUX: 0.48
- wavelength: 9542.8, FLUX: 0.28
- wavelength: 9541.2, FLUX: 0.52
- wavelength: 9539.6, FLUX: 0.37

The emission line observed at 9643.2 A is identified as [O III]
